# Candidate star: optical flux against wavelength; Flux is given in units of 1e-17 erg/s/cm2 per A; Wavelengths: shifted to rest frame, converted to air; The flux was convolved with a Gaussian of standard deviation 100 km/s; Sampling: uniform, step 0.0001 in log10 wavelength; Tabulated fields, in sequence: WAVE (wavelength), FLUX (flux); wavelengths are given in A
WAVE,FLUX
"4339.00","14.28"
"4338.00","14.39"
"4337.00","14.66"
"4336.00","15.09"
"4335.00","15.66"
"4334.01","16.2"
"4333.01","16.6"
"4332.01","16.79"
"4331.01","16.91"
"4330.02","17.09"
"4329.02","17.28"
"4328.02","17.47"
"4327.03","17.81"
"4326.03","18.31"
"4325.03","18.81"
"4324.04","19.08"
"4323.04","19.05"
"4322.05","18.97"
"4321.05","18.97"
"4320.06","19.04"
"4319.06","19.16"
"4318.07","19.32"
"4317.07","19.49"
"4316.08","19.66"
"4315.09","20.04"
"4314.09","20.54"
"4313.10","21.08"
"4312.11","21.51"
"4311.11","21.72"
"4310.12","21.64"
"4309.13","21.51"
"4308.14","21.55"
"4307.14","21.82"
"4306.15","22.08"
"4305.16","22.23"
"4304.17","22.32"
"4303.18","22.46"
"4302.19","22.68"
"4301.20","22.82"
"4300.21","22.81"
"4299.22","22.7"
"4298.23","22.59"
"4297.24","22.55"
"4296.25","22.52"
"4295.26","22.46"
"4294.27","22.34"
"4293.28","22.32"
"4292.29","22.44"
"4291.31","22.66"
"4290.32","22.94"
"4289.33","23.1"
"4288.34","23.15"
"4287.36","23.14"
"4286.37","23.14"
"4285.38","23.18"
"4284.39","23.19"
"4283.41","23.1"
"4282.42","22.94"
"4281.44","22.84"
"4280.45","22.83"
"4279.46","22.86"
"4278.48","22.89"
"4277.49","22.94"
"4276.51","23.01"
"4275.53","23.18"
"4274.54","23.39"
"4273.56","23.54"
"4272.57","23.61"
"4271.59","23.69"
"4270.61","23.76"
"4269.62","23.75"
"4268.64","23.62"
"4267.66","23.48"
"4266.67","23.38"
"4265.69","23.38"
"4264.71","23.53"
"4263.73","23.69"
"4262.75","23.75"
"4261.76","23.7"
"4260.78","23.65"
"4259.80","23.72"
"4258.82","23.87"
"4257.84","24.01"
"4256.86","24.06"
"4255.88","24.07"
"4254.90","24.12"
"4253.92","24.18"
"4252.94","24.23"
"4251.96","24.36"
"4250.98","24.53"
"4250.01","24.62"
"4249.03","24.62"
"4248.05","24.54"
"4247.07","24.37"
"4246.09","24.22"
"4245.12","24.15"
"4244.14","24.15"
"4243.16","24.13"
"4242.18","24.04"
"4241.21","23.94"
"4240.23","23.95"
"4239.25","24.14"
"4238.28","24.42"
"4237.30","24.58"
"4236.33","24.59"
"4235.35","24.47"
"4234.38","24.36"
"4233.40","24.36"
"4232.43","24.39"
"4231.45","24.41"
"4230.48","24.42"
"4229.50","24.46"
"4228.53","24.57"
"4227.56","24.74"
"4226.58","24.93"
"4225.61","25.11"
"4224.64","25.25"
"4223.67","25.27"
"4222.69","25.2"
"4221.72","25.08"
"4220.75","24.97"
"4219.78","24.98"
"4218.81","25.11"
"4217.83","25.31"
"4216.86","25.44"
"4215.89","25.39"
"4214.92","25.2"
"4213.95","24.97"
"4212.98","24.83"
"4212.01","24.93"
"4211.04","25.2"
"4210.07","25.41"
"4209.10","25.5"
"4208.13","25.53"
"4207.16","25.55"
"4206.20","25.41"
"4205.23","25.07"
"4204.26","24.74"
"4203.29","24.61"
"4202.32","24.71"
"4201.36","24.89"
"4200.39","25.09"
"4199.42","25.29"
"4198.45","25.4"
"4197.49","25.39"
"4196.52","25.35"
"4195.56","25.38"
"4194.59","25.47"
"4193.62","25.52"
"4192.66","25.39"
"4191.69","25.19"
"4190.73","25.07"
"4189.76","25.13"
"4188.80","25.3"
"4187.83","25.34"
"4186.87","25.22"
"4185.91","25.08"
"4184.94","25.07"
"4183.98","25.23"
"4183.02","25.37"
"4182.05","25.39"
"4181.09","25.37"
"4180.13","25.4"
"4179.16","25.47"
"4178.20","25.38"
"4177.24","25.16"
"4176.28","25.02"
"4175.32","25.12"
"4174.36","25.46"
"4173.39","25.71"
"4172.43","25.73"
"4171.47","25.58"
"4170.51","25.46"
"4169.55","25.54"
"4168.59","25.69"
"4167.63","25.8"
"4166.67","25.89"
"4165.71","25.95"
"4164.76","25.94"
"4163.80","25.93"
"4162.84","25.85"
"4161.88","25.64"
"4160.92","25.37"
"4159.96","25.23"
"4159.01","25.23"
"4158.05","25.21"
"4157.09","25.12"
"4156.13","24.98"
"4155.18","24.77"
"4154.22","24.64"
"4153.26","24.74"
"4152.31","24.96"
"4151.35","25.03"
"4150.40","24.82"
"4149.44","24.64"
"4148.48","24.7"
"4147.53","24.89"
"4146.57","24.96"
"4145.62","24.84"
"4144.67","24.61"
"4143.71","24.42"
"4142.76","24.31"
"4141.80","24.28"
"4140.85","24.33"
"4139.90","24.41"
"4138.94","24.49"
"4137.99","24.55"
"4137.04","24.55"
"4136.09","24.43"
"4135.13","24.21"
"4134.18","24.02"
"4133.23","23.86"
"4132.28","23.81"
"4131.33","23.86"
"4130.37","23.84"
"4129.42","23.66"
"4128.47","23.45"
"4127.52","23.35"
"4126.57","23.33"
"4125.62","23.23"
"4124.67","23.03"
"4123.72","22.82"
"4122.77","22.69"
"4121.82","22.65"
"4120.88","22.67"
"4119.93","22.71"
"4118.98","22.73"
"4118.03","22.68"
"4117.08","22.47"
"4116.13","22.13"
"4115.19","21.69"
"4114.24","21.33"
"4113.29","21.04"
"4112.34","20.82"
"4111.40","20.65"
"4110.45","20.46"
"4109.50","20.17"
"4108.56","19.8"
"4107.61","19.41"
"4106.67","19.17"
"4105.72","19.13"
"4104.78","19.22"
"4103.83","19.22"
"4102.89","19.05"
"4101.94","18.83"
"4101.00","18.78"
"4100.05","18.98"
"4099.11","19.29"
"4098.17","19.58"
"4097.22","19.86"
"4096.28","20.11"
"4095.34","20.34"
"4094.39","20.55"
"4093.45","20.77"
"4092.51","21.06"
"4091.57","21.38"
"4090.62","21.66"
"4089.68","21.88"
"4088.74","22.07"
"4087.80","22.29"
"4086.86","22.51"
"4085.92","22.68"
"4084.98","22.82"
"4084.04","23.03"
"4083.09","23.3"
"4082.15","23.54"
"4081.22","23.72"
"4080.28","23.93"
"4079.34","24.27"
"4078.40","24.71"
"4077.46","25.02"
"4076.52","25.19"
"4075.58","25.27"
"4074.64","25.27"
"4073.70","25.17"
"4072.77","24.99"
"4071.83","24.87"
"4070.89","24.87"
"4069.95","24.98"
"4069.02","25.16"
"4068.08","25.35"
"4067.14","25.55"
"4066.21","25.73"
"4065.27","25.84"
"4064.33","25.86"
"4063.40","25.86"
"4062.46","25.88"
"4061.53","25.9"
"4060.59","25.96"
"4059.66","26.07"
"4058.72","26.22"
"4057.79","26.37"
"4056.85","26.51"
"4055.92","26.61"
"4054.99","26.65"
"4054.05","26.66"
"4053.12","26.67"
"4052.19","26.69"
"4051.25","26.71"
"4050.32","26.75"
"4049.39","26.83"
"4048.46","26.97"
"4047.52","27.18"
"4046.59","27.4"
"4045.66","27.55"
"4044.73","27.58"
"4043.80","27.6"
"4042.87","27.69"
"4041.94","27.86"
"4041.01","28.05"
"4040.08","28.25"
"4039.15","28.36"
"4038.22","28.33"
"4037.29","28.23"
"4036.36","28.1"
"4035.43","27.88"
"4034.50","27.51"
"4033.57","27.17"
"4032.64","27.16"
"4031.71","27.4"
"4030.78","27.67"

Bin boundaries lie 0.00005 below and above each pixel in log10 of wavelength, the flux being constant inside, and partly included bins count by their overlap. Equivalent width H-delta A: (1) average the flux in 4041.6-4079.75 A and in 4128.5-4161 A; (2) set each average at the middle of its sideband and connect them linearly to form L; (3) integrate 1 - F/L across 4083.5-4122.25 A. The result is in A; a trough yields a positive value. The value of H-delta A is 6.74 A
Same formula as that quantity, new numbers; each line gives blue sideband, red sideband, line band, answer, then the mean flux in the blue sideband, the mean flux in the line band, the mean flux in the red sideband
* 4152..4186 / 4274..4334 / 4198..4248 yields -2.3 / 25.4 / 24.8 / 21.2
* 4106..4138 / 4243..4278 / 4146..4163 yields -1.7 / 22.5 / 25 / 23.9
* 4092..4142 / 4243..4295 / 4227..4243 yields -0.8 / 21.8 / 24.4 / 23.5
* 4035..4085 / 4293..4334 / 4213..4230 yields -2.0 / 26.1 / 25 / 20.3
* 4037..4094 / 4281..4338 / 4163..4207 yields -4.5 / 25.4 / 25.4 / 20.5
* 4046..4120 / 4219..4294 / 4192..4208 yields -1.0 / 23.3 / 25.2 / 23.9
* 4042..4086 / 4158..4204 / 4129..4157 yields 1.1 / 25.7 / 24.5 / 25.4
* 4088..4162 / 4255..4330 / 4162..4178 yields -2.2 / 22.7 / 25.6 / 22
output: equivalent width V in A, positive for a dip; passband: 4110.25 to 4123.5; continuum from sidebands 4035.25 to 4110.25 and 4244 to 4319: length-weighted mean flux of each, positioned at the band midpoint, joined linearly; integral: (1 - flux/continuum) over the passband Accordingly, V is 1.1 A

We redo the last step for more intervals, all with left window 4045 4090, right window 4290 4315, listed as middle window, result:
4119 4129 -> 0.6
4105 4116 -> 1.9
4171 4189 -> -1.2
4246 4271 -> -1.4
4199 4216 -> -1.3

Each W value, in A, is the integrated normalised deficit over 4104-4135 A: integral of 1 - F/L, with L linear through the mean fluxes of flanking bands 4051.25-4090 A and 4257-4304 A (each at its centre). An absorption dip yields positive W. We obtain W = 3.1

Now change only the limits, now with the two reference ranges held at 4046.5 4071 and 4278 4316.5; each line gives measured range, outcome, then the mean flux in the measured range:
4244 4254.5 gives -0.6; 24.4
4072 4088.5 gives 1.2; 24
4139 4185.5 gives -1.3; 25.2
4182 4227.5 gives -2.6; 25.2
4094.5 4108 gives 3.2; 19.4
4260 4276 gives -0.5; 23.6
